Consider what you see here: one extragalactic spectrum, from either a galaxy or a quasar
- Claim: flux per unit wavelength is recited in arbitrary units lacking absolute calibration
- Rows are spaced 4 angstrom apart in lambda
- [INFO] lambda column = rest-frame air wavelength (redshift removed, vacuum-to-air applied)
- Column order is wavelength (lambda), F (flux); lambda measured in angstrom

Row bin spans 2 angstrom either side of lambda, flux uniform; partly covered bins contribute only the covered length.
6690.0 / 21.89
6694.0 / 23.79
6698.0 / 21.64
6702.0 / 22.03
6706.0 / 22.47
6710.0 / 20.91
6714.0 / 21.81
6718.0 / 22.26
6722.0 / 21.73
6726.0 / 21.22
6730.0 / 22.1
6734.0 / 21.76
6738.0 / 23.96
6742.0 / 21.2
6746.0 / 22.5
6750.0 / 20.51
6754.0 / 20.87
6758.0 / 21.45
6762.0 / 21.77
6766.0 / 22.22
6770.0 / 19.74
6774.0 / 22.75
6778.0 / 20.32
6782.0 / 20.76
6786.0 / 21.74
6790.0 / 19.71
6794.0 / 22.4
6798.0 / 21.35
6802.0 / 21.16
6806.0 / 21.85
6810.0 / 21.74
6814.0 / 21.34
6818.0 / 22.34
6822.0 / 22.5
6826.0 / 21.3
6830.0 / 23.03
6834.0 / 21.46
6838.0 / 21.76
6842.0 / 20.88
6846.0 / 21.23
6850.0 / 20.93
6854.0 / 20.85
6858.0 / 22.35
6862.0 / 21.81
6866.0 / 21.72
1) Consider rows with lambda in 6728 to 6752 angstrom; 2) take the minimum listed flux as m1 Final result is 20.51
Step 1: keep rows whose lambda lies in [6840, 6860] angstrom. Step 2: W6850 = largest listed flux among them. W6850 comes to 22.35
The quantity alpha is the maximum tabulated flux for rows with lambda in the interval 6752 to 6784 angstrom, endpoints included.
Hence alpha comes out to 22.75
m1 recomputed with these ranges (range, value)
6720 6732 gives 21.22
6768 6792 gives 19.71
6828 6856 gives 20.85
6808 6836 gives 21.3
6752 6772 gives 19.74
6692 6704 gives 21.64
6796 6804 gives 21.16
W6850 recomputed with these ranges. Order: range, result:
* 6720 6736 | 22.1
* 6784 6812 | 22.4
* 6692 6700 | 23.79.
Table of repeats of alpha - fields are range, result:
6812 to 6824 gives 22.5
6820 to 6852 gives 23.03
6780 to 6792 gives 21.74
